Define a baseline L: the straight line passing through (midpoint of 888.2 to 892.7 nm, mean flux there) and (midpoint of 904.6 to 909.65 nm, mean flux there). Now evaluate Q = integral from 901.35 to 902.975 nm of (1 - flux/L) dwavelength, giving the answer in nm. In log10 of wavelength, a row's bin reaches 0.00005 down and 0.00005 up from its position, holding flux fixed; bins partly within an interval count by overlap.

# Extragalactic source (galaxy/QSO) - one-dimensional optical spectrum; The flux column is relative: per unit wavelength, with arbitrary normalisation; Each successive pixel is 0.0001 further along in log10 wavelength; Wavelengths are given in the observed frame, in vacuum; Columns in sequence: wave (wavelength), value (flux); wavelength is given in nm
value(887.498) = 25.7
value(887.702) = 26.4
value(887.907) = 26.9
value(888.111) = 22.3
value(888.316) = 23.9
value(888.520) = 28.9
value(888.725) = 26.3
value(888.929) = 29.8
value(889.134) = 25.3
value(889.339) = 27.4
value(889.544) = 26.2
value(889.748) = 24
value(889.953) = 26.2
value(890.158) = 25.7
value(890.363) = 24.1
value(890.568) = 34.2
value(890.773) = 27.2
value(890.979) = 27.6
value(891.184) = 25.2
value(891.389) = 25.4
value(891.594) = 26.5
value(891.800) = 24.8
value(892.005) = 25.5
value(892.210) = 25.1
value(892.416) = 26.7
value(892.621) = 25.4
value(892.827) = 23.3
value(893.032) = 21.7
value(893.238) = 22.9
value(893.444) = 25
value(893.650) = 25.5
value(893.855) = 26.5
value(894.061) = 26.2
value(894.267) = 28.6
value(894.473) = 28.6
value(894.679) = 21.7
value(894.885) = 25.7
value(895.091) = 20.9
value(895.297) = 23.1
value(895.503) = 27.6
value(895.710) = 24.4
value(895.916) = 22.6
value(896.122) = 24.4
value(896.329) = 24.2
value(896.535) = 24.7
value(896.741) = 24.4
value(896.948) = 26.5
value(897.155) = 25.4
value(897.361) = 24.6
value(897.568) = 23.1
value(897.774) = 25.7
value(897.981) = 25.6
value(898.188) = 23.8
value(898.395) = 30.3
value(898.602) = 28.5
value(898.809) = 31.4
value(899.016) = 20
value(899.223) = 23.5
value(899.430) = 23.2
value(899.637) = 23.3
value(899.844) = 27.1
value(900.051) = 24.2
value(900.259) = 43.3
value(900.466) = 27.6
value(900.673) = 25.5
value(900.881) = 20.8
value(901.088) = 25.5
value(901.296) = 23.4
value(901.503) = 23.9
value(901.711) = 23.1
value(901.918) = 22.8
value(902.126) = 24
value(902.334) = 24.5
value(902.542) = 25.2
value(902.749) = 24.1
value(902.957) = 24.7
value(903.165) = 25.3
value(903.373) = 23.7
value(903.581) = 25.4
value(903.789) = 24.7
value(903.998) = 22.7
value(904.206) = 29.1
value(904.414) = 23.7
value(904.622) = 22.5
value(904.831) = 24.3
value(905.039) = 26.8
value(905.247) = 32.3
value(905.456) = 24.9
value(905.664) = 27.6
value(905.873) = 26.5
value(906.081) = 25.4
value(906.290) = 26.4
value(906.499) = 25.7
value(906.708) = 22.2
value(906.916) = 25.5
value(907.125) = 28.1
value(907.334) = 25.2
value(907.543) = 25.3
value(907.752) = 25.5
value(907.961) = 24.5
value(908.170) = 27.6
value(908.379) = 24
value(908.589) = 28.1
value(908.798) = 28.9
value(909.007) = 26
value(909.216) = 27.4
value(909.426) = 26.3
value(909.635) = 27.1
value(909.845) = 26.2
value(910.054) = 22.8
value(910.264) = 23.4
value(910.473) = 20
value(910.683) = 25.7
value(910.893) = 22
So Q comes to 0.142 nm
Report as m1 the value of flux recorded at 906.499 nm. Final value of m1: 25.7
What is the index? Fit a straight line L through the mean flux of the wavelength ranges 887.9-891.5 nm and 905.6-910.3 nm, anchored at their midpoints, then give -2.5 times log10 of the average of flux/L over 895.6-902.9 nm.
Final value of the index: 0.04 mag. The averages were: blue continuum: 26.5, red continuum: 25.9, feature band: 25.3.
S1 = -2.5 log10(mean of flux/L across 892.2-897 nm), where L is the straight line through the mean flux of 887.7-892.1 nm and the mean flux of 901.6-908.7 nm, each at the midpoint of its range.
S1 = 0.05 mag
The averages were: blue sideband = 26.4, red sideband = 25.3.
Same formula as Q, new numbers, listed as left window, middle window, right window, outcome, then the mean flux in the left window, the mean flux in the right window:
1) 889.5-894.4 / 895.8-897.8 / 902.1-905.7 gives 0.09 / 25.8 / 25.3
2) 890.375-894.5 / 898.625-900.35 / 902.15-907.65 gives -0.09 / 26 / 25.4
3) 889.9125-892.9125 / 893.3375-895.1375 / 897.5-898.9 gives 0.07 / 26.2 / 27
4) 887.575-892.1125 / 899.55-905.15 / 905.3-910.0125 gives 0.20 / 26.4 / 26.1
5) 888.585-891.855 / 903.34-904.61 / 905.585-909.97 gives 0.07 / 26.7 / 26.1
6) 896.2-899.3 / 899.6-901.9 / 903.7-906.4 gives -0.04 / 25.5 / 25.9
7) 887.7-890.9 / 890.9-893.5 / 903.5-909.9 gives 0.15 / 26.6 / 26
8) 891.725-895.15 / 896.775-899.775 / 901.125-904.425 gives -0.08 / 25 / 24.4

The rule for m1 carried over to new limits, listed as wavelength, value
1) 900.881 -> 20.8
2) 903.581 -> 25.4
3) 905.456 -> 24.9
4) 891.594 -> 26.5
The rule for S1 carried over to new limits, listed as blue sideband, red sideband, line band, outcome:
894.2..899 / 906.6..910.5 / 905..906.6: -0.06 mag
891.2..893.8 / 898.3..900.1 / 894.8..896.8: 0.05 mag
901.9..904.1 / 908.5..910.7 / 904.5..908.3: -0.04 mag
